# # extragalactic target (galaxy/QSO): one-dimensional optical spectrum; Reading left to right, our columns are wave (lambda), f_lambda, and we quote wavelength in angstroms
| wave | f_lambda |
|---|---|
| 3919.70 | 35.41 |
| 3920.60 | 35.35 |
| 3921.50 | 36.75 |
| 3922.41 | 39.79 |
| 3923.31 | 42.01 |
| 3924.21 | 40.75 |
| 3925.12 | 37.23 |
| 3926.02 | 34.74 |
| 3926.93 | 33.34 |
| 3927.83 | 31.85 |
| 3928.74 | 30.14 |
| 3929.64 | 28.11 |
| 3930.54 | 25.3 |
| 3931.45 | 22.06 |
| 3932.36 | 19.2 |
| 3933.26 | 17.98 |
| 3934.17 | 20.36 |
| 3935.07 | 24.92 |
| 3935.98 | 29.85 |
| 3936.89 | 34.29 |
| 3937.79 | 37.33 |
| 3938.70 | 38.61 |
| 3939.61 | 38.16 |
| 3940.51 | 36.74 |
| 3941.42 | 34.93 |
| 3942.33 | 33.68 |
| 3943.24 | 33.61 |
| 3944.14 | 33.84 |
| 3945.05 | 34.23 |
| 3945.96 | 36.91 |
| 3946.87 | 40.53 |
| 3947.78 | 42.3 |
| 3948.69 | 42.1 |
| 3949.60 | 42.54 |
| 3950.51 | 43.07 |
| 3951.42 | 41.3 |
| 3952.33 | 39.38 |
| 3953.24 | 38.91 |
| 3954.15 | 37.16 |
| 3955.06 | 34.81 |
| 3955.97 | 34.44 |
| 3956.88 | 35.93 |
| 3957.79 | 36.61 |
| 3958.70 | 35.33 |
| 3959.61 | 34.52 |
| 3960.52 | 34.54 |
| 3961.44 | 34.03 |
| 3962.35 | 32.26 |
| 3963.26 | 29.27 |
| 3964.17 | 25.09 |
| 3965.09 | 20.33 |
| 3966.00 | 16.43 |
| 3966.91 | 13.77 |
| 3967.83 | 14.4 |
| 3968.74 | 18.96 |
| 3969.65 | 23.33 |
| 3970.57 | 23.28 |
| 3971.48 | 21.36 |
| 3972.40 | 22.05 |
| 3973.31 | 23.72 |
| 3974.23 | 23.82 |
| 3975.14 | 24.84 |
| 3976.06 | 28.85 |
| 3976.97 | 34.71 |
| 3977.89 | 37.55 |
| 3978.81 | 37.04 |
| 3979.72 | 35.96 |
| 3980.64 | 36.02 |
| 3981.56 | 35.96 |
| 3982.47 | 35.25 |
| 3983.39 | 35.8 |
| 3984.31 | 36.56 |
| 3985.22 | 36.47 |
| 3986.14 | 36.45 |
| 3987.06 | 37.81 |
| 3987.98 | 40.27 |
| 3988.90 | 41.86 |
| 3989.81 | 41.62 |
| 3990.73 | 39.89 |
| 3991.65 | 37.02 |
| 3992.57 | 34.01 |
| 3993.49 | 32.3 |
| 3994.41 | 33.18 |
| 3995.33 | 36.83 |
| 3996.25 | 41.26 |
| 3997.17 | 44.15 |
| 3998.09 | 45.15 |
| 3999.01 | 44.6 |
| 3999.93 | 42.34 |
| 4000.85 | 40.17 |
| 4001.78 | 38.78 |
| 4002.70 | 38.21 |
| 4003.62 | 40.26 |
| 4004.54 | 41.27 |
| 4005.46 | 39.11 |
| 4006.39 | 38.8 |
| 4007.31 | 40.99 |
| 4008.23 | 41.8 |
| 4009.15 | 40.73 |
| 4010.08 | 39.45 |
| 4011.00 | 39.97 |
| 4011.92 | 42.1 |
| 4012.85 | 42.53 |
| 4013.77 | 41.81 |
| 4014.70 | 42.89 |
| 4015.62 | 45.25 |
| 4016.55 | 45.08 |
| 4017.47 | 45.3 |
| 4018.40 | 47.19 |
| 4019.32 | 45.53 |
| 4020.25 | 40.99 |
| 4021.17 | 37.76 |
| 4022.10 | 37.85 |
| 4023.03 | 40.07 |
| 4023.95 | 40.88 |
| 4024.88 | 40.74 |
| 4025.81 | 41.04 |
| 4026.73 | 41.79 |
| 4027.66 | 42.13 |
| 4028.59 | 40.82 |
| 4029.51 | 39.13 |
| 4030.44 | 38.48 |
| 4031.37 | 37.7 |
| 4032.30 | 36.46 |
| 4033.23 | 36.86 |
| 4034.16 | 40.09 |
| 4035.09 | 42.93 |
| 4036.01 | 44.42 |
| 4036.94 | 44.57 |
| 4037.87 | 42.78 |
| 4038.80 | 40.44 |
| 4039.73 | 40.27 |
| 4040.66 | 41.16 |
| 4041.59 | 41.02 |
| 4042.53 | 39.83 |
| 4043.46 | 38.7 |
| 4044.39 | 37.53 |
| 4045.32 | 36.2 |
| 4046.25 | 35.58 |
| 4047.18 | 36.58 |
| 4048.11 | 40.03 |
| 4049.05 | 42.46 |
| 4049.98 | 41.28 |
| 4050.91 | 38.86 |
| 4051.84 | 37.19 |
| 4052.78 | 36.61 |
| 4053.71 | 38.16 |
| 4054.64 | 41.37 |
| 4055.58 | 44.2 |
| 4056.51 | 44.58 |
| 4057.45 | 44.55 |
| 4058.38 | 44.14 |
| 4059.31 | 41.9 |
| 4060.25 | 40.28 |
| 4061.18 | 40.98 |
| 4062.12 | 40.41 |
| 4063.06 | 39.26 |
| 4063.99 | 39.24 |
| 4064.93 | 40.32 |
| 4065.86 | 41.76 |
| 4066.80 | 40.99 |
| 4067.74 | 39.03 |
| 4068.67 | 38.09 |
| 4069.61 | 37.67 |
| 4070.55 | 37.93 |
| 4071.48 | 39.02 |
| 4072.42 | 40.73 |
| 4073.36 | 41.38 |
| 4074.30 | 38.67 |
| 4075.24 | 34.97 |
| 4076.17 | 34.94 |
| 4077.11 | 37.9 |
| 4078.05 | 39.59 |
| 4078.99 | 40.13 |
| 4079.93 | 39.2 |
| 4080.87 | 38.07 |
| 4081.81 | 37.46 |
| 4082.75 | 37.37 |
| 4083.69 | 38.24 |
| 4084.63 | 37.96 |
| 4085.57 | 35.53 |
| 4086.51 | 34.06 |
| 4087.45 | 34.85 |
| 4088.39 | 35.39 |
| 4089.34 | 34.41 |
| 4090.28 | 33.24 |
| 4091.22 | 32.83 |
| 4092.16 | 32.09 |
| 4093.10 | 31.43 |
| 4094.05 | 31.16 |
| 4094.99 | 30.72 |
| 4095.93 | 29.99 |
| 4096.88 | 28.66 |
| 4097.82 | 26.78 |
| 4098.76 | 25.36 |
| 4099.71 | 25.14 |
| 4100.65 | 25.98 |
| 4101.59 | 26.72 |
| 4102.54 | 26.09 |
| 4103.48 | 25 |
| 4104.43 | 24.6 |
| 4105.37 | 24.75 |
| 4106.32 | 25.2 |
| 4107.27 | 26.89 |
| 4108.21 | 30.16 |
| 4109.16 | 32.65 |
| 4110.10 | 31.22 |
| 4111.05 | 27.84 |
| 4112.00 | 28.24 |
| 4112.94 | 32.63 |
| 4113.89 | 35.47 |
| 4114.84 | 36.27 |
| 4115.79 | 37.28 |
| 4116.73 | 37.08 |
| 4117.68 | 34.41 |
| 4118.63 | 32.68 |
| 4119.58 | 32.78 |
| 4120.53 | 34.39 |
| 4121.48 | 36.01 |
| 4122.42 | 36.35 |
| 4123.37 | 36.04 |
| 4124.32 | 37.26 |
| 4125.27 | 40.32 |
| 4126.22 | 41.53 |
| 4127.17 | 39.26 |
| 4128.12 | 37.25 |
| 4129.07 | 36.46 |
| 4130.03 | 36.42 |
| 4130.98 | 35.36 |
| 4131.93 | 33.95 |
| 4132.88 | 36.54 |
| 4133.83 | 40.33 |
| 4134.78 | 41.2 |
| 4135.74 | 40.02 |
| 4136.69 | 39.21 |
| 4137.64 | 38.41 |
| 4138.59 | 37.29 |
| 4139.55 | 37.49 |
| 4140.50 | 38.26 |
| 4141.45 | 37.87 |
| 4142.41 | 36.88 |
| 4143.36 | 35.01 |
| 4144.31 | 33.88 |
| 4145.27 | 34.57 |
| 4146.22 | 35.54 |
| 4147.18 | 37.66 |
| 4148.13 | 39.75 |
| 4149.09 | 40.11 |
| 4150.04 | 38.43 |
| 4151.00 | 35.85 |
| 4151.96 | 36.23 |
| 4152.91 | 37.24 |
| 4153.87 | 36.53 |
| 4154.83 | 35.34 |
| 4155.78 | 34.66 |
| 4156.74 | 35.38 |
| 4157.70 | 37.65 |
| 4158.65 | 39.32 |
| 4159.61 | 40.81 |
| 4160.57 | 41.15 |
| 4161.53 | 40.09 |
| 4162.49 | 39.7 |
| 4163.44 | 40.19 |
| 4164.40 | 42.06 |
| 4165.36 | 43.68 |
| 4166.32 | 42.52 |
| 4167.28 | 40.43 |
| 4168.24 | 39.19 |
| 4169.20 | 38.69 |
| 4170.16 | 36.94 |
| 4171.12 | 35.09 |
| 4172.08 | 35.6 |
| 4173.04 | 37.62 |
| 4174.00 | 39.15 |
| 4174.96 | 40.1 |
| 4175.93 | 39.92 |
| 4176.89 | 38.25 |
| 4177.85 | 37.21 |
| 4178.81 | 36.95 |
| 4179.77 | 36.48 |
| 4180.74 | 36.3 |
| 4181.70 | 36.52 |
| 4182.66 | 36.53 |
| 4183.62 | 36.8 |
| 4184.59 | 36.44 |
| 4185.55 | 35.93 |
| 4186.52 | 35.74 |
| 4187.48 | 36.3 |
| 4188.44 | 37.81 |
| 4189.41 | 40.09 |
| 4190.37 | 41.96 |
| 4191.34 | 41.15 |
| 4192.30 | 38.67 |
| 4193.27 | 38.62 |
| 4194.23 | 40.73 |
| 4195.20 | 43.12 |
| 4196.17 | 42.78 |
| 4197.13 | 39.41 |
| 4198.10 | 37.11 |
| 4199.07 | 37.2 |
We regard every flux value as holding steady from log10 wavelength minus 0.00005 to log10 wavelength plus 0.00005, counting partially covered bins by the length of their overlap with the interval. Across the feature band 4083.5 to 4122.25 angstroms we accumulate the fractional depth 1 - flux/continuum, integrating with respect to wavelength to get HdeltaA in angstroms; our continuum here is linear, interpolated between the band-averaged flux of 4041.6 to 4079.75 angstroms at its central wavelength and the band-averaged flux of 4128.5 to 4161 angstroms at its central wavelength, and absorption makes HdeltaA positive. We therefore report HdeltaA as 7.26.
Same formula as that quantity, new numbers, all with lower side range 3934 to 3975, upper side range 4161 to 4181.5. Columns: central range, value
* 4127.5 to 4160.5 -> 0.53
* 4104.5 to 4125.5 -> 2.40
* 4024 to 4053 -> -4.56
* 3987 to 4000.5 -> -2.70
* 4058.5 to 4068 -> -1.44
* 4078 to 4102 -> 2.02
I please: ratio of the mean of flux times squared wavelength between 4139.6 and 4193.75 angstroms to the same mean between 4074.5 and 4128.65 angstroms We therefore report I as 1.18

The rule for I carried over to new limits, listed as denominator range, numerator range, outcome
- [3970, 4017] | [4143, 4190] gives 1.11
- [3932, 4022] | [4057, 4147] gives 1.06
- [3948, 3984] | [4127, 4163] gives 1.31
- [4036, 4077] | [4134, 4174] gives 1.00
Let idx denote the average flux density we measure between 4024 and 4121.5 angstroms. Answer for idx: 36.4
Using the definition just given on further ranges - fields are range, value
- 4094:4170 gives 35.1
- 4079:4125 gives 32.3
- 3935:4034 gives 36.3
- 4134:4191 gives 38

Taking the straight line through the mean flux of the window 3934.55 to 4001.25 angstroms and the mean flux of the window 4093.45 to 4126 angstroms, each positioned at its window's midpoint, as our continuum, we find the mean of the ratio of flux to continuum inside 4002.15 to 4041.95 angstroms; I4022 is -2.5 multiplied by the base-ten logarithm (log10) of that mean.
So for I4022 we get -0.24 mag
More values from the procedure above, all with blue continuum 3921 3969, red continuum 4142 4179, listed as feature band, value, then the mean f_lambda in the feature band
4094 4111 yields 0.31 mag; 27.5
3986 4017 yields -0.18 mag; 40.3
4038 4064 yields -0.14 mag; 40.1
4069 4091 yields -0.04 mag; 37.3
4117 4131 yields 0.02 mag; 36.5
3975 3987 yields -0.05 mag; 35.1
